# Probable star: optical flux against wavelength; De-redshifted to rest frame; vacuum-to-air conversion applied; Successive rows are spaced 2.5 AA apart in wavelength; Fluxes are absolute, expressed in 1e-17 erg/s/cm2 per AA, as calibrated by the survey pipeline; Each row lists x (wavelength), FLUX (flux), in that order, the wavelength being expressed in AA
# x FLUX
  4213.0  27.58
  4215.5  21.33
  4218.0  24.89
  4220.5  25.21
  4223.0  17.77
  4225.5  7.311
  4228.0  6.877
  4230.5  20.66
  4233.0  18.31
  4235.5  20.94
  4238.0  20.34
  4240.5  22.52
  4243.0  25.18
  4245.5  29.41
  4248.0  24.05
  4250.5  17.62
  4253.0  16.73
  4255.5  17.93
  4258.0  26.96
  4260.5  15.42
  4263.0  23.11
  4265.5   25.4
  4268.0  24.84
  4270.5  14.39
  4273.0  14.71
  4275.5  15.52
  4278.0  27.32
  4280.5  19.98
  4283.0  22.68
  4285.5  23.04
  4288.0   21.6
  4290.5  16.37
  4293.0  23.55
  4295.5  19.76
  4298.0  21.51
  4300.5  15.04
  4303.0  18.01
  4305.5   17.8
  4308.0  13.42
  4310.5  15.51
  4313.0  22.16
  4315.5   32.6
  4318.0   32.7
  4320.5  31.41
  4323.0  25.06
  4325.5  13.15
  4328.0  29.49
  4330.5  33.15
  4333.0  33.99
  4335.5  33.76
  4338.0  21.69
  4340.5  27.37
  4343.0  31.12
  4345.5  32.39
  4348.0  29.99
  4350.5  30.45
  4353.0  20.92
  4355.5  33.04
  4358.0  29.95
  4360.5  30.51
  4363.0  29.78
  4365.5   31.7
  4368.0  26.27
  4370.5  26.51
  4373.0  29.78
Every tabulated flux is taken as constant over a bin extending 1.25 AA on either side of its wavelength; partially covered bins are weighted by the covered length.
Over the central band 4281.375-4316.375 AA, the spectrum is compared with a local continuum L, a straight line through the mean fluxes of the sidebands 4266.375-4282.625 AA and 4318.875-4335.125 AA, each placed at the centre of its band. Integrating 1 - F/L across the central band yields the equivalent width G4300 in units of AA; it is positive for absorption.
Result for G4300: 5.1 AA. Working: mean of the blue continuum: 19.8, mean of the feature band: 20.1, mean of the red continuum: 28.1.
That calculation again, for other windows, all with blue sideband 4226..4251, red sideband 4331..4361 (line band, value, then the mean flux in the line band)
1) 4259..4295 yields 4.6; 20.6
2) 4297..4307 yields 3.1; 17.9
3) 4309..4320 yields 0.5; 25.8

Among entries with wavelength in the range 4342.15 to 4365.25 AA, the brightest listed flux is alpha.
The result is 33.04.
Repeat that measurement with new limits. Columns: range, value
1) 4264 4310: 27.32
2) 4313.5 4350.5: 33.99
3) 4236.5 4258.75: 29.41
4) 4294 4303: 21.51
